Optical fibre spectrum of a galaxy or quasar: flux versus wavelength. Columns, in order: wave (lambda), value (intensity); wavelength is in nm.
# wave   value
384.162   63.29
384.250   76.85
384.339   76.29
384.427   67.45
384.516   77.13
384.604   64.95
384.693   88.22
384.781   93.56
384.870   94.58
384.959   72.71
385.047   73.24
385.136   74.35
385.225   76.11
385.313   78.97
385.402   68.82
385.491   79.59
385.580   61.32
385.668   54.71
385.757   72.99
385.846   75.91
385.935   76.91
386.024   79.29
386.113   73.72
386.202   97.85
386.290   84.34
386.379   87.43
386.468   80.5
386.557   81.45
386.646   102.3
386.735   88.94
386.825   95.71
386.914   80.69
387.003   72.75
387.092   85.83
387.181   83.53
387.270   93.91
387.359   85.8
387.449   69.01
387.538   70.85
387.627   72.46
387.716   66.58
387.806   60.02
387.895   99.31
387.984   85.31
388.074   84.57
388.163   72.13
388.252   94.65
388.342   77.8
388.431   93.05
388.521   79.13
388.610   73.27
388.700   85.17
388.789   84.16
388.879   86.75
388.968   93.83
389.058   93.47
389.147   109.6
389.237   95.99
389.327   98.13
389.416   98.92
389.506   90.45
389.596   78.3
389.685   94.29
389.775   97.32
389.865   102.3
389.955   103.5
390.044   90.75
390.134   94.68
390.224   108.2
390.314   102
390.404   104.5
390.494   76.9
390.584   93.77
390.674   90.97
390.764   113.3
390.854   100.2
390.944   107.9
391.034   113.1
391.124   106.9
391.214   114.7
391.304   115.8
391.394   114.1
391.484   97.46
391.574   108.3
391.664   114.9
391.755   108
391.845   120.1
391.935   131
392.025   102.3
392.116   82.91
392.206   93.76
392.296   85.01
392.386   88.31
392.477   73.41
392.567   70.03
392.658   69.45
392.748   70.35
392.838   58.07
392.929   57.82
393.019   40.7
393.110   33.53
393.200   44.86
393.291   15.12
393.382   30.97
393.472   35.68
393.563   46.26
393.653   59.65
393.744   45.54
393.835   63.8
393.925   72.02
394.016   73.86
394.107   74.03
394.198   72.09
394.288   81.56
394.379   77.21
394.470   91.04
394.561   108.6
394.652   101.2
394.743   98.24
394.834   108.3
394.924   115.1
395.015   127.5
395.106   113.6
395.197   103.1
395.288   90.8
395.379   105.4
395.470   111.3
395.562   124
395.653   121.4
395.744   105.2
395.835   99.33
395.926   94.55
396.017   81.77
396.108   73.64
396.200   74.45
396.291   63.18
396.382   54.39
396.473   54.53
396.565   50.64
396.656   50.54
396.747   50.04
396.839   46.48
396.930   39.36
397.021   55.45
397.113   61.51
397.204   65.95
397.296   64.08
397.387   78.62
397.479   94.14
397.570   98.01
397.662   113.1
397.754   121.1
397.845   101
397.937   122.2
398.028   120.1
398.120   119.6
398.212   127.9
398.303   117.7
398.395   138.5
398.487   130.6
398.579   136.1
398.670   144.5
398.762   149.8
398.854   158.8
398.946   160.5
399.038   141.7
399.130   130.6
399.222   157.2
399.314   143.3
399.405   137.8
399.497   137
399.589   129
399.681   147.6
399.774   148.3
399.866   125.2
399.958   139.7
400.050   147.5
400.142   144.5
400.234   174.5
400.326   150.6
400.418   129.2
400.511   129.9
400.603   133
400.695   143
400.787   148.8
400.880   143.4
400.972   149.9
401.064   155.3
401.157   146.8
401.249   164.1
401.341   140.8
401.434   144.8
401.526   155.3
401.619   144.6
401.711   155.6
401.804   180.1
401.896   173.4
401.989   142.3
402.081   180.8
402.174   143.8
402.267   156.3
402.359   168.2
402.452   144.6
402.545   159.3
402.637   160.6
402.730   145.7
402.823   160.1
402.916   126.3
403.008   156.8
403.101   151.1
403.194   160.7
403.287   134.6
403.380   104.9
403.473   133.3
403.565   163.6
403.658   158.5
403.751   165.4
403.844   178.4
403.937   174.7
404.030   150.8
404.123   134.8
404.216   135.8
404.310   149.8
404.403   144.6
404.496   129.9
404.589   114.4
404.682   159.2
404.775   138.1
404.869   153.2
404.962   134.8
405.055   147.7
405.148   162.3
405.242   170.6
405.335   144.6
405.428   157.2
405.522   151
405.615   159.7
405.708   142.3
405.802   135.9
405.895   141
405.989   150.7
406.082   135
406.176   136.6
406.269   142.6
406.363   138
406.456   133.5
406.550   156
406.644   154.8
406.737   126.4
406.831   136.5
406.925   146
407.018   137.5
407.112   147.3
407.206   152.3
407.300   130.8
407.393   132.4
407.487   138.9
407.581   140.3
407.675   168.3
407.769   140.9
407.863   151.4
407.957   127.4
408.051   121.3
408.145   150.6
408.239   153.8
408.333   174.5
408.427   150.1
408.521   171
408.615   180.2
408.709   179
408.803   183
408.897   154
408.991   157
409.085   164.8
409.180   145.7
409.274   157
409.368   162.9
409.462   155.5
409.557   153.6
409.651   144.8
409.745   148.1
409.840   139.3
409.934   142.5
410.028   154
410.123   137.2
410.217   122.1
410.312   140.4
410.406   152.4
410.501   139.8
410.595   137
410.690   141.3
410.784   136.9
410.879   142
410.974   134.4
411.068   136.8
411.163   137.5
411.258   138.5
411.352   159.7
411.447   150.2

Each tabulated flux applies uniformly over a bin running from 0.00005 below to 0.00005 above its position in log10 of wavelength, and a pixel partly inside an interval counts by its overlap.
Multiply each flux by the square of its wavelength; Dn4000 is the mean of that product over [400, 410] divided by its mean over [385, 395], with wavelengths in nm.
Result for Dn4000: 1.9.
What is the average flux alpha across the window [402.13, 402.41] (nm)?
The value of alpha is 156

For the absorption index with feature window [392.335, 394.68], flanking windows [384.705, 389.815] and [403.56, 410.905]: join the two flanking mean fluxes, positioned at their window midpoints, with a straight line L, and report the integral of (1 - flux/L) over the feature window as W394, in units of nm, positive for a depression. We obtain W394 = 0.91 nm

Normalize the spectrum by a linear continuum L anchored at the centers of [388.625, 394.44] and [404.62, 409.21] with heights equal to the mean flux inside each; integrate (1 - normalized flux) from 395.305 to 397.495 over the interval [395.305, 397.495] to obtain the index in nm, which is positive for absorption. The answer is 0.605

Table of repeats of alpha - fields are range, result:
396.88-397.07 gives 47.6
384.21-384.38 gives 76.3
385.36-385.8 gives 67.5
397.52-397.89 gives 108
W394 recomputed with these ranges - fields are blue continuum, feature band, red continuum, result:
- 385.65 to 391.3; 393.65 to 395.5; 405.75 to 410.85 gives 0.28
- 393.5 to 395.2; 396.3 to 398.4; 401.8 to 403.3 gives 0.54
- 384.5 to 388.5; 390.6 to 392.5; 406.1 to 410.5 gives -0.16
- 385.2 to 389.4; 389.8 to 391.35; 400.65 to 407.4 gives -0.11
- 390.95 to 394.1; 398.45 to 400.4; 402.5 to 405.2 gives -0.38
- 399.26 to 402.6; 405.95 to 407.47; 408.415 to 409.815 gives 0.16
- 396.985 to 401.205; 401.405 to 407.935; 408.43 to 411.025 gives -0.37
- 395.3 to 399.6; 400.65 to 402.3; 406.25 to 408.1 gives -0.49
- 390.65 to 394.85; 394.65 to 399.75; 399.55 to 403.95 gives 0.50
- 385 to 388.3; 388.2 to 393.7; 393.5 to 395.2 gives -0.31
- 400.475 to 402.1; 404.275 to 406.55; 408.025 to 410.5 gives 0.12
